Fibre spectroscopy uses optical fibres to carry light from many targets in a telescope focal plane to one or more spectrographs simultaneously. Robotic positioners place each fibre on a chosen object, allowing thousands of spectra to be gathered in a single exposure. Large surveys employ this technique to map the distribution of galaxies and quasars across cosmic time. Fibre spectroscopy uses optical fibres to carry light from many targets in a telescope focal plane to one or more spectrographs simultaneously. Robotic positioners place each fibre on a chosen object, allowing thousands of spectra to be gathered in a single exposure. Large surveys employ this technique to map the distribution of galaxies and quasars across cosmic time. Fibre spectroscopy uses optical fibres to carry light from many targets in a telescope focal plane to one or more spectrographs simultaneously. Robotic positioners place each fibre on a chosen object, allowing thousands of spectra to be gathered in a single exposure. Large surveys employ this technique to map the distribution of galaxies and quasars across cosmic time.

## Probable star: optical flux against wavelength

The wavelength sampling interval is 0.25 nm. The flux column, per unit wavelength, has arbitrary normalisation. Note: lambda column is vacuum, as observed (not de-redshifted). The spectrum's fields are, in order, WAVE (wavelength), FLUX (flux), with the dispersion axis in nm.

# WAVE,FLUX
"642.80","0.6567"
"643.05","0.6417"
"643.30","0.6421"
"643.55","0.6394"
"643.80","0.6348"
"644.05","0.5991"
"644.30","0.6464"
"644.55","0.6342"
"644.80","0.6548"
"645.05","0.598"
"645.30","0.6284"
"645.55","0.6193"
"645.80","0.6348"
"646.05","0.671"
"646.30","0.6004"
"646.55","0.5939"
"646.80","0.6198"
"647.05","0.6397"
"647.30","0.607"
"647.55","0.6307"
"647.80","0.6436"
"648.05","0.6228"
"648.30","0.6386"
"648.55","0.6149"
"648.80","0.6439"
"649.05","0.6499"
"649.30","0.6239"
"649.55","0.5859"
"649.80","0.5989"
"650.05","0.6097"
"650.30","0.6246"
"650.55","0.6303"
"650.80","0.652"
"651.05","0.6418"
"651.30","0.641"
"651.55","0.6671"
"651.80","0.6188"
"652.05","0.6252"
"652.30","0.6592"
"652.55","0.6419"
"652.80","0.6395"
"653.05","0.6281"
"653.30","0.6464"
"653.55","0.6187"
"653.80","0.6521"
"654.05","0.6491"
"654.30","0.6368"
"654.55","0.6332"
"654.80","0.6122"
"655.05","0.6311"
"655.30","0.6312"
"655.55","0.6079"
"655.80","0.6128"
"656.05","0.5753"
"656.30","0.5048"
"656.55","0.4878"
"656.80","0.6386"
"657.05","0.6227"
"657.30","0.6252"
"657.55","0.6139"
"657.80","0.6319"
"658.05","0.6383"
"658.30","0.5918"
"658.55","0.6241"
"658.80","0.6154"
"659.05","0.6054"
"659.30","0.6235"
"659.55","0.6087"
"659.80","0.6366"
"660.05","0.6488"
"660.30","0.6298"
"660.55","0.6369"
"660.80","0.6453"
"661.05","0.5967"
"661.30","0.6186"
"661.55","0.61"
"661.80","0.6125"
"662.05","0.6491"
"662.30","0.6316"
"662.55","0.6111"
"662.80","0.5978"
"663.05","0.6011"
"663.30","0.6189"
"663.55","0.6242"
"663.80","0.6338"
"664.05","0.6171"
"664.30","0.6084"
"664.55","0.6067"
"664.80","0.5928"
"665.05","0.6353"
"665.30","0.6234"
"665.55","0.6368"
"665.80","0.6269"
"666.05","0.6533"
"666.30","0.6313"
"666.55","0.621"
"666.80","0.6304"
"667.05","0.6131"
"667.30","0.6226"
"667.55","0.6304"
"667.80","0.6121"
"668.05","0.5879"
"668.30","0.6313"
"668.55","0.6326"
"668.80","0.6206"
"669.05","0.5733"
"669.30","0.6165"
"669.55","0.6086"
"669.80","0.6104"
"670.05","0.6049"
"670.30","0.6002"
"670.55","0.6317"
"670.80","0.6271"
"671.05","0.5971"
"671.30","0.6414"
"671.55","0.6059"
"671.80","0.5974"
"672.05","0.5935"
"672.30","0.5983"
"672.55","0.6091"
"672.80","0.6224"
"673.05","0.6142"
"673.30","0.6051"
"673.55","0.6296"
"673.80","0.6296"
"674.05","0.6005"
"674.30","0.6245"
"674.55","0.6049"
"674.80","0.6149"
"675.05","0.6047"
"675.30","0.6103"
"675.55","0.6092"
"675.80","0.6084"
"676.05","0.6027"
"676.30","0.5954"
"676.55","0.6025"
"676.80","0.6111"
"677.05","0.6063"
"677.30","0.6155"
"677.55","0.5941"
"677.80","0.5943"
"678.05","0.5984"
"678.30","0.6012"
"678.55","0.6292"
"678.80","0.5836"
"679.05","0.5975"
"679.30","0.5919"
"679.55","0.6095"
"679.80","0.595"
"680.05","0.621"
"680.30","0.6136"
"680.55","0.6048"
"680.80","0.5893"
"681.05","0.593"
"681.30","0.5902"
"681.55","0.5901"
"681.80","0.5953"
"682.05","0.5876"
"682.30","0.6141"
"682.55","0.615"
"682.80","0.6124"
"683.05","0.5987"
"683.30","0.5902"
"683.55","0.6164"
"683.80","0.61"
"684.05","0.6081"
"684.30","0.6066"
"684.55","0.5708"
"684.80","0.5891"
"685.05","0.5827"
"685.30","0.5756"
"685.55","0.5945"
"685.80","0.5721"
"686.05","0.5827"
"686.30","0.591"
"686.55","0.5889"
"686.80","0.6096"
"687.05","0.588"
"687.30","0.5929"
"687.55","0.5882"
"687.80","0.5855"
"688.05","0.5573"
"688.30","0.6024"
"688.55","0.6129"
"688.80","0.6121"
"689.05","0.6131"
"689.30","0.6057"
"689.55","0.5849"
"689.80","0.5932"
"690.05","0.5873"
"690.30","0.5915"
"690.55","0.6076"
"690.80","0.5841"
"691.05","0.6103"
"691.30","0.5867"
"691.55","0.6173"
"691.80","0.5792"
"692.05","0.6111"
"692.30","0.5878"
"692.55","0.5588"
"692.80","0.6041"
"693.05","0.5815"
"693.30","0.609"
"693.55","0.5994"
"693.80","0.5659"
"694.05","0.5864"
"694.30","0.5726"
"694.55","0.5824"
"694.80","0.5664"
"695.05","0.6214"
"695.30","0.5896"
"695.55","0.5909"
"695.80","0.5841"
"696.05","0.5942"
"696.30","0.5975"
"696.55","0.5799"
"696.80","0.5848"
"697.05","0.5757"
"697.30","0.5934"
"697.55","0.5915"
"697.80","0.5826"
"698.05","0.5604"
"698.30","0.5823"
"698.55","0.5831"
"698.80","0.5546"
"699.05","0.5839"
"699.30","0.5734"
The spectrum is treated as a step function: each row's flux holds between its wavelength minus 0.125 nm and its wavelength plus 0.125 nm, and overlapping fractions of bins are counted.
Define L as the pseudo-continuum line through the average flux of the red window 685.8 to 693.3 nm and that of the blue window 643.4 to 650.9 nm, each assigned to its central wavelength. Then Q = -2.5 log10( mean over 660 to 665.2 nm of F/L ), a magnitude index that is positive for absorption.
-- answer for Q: -0.01 mag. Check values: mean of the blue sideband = 0.626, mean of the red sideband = 0.594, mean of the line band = 0.62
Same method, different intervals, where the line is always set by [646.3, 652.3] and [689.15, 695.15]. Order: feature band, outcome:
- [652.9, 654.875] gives -0.02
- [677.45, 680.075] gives 0.00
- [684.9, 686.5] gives 0.02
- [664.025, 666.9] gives -0.02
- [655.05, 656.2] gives 0.03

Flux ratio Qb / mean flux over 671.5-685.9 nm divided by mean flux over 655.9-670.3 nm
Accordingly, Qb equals 0.98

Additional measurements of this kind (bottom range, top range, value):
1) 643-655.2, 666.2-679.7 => 0.97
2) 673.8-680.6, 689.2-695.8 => 0.98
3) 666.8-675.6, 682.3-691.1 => 0.97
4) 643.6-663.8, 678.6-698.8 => 0.95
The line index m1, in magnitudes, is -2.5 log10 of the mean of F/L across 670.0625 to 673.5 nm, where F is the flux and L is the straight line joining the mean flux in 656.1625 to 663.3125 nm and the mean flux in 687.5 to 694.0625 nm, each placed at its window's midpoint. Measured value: -0.01 mag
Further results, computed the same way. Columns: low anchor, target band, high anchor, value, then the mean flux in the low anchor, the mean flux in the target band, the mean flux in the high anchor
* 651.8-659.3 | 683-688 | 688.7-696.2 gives 0.01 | 0.617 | 0.591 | 0.593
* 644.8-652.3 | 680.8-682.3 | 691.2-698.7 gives 0.01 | 0.628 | 0.593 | 0.587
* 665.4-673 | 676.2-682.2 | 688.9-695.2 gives 0.01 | 0.616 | 0.601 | 0.592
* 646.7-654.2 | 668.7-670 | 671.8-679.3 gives 0.01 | 0.632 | 0.606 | 0.607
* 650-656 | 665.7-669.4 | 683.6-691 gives -0.01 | 0.633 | 0.62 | 0.593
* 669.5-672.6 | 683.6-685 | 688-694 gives 0.00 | 0.61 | 0.597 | 0.595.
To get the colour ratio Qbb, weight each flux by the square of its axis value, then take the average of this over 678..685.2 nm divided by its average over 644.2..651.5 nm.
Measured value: 1.1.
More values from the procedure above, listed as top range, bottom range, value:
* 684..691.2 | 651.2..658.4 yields 1.05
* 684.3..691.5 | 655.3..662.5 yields 1.05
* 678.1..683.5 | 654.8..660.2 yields 1.06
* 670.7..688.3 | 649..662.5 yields 1.04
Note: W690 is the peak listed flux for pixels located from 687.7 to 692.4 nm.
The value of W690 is 0.6173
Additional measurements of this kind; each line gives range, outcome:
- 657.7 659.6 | 0.6383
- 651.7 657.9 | 0.6592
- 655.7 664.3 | 0.6491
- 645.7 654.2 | 0.671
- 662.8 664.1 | 0.6338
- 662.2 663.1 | 0.6316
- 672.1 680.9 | 0.6296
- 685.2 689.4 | 0.6131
